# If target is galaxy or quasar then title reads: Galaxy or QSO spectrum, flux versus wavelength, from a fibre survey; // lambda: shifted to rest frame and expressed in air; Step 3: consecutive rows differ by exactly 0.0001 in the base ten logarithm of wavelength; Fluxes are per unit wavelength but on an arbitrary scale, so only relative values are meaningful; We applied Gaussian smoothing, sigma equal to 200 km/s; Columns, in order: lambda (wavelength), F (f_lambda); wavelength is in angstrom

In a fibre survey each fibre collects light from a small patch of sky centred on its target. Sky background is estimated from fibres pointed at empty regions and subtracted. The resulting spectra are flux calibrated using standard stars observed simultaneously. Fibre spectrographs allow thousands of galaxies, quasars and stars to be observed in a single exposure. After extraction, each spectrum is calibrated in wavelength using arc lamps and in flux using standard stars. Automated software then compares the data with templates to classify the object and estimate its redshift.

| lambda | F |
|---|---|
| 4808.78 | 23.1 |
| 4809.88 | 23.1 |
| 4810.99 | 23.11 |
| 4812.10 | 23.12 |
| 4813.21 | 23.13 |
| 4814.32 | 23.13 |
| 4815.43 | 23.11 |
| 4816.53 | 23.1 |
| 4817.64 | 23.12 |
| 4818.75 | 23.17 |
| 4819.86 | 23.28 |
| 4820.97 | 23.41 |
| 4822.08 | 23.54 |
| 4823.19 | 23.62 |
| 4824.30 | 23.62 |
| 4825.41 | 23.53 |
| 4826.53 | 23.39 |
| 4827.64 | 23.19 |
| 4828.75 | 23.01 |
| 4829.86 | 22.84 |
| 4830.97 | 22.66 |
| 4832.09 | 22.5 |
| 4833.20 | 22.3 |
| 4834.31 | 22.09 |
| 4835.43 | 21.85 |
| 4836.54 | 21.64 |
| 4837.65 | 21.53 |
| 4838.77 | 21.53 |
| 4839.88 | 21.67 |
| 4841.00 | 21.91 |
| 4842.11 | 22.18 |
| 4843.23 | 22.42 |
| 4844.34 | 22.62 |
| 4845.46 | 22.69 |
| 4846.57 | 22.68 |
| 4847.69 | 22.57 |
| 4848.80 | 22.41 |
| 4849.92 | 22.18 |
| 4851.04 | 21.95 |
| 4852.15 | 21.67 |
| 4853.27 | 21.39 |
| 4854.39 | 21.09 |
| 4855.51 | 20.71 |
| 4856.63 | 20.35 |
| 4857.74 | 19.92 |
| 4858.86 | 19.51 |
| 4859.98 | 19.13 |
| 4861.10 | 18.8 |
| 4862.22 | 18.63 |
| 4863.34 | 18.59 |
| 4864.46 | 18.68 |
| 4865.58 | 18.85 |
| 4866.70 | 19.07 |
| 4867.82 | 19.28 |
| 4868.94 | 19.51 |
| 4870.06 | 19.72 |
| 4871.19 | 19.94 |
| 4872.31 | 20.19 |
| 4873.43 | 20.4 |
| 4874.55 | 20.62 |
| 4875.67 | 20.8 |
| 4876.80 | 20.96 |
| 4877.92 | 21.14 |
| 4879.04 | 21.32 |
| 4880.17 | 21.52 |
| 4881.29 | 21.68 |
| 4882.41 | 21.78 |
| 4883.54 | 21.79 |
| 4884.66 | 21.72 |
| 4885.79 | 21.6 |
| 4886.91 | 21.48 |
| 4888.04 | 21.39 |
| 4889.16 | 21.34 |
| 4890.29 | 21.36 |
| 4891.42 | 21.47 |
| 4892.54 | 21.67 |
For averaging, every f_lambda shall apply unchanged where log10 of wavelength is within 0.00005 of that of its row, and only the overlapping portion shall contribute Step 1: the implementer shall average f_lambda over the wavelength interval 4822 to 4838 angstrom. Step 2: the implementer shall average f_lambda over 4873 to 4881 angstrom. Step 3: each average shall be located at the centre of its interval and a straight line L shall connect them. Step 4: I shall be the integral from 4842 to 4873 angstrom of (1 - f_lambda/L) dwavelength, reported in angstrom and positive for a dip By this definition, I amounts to 1.7 angstrom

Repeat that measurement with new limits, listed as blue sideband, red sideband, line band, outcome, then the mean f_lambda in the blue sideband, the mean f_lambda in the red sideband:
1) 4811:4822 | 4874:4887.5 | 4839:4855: 0.2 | 23.2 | 21.4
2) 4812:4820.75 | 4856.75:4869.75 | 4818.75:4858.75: -1.9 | 23.2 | 19.2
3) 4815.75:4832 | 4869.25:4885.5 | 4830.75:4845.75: 0.3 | 23.2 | 21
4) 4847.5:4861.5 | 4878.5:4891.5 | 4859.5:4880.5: 1.4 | 20.9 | 21.5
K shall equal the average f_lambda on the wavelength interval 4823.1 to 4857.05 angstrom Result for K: 22.2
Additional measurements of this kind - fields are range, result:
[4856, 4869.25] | 19.2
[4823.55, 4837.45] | 22.7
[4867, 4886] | 20.8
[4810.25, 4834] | 23.1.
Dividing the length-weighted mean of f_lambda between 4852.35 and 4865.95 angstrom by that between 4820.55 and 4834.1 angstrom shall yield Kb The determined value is 0.85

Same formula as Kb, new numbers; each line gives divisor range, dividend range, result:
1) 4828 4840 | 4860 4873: 0.87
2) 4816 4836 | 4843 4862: 0.92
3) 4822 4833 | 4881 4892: 0.93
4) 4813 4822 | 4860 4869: 0.81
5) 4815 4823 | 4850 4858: 0.91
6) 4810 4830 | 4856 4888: 0.87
